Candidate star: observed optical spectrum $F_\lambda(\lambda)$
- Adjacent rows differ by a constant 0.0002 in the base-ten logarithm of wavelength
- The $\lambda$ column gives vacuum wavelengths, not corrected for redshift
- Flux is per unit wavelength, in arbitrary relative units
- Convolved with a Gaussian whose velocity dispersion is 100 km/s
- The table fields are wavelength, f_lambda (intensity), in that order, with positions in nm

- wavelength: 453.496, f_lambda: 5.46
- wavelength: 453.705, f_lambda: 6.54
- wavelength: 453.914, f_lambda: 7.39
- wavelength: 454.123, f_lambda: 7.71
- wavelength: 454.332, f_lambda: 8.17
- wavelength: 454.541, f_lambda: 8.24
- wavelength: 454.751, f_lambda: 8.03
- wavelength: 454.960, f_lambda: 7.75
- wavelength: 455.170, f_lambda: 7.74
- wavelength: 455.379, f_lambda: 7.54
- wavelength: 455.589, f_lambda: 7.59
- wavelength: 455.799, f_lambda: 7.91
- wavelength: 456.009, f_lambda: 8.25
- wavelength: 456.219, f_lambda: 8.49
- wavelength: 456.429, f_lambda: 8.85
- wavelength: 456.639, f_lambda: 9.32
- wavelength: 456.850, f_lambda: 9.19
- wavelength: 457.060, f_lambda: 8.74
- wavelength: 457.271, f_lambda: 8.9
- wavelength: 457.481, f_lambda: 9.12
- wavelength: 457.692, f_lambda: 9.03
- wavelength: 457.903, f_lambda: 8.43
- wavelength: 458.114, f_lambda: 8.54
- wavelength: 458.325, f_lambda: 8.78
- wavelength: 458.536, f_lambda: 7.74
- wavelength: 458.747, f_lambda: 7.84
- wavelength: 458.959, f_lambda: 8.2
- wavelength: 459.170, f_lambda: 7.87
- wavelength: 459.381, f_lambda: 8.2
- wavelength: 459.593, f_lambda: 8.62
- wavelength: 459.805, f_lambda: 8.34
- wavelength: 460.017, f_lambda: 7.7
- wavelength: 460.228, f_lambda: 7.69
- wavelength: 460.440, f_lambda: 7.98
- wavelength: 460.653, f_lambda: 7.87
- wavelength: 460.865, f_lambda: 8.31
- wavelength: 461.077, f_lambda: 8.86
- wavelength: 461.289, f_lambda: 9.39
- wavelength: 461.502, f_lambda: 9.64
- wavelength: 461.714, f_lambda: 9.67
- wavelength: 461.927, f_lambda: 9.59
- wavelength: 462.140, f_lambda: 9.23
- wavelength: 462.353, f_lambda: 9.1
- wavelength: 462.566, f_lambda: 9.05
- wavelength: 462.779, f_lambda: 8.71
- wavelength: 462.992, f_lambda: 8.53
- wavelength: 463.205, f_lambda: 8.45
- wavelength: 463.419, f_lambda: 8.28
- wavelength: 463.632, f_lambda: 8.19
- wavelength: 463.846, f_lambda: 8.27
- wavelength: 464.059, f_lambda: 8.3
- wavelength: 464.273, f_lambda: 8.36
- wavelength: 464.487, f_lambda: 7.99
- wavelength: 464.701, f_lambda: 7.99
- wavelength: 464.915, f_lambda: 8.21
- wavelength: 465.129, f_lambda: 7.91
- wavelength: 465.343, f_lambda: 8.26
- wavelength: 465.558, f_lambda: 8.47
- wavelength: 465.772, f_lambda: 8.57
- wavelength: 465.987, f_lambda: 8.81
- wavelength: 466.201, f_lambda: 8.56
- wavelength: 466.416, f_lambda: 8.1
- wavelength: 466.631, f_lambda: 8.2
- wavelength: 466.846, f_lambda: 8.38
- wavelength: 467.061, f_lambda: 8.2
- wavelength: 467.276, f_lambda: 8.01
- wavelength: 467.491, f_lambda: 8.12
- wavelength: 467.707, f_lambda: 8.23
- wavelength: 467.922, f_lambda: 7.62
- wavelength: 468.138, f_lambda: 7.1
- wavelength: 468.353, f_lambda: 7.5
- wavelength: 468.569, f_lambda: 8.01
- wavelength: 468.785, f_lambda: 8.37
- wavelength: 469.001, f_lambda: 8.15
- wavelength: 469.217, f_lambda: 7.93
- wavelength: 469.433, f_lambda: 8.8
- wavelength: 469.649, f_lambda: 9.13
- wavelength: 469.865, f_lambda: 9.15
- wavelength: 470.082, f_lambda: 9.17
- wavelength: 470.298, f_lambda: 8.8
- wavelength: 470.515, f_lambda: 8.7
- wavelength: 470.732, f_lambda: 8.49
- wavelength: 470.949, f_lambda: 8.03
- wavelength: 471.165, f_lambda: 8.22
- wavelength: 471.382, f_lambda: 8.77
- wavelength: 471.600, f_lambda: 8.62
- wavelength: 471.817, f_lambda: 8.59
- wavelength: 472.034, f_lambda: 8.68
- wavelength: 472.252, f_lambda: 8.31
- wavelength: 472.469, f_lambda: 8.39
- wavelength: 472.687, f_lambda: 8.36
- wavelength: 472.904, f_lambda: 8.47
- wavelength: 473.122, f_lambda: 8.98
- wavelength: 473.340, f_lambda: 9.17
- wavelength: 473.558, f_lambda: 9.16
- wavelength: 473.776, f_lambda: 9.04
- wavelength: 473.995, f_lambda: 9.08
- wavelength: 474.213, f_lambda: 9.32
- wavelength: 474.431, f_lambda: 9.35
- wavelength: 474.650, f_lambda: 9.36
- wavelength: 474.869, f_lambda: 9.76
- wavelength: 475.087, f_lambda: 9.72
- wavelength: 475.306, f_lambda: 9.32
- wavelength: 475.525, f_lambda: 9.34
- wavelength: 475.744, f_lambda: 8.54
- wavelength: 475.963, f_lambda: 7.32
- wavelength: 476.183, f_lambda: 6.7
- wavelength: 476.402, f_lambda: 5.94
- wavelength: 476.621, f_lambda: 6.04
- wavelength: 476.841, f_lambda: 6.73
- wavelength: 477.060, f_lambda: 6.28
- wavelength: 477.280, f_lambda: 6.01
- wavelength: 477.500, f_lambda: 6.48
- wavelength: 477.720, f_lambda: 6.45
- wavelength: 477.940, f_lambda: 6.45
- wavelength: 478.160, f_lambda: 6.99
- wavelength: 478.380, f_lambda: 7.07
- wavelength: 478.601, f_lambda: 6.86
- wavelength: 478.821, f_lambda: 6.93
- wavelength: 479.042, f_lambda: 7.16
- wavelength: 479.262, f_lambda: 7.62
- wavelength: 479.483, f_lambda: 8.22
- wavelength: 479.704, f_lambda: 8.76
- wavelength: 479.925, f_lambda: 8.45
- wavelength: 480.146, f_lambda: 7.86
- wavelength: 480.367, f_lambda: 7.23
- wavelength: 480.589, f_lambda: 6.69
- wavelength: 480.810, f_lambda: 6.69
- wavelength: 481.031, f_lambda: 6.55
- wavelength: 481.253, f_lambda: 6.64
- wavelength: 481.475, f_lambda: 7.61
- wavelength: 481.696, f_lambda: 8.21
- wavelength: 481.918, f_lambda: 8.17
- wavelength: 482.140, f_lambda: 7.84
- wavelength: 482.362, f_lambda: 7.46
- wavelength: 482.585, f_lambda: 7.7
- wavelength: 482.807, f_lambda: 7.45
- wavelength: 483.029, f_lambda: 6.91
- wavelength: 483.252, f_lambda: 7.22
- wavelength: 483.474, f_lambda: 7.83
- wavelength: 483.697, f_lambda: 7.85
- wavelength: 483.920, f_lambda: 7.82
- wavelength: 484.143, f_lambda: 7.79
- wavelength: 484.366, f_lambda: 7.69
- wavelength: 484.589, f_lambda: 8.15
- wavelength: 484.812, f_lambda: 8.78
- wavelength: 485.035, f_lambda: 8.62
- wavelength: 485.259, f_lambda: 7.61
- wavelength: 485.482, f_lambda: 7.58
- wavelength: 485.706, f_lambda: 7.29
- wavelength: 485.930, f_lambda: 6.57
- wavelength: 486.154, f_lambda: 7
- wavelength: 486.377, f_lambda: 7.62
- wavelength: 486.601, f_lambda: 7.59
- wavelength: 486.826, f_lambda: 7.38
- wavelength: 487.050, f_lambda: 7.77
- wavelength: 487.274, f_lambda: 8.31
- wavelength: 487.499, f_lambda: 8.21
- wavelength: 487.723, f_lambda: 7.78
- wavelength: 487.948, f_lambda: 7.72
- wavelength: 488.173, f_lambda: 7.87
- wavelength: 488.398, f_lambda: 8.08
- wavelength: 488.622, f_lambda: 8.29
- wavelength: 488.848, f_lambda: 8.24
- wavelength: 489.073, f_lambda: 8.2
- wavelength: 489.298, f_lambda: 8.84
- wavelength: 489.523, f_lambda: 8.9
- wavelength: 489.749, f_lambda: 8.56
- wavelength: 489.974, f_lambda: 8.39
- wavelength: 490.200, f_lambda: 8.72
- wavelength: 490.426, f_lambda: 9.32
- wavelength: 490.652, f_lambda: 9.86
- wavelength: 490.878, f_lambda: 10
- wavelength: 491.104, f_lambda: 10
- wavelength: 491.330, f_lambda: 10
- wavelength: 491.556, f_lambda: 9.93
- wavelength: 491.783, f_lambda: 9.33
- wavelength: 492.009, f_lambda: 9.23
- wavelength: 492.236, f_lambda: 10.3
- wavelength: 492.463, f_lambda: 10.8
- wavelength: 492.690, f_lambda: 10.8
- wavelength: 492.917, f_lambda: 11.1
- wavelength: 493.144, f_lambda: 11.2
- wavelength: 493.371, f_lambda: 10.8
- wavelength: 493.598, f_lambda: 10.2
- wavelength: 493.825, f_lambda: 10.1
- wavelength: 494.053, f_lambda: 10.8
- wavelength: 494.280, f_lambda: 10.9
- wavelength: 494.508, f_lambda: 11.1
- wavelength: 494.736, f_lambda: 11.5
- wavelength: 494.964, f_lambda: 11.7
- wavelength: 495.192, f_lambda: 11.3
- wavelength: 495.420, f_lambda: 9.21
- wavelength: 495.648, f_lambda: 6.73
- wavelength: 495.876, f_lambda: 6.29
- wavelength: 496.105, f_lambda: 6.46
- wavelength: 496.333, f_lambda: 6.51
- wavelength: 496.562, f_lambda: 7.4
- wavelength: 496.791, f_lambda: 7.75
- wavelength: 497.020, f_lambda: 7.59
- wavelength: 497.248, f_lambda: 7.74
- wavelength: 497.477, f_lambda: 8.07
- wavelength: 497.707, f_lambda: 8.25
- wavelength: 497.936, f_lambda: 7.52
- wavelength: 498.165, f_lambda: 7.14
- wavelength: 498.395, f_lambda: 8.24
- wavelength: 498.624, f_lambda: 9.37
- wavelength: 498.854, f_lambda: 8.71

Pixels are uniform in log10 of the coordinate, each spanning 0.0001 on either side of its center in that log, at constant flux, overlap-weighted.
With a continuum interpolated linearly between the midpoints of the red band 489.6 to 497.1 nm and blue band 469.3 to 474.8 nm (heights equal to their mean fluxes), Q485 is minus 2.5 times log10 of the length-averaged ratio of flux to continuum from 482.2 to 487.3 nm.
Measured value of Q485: 0.20 mag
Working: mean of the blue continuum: 8.81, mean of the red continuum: 9.51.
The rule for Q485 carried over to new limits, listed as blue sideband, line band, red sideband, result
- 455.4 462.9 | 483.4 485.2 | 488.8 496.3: 0.17 mag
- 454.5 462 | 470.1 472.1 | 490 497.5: 0.03 mag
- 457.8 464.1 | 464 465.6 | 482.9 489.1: 0.03 mag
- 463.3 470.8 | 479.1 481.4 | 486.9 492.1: 0.15 mag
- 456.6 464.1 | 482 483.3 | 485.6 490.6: 0.10 mag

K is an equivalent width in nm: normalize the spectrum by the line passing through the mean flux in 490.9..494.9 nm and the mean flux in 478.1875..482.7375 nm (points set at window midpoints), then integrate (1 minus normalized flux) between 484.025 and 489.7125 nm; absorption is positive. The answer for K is 0.689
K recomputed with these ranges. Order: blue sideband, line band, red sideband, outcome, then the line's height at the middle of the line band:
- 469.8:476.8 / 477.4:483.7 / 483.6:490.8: 0.730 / 8.32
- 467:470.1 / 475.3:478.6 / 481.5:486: 0.408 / 7.95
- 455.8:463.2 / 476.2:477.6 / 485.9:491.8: 0.371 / 8.54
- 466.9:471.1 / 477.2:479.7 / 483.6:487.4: 0.297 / 7.97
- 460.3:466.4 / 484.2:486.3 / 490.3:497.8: 0.344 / 9.21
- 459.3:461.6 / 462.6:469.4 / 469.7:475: 0.323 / 8.61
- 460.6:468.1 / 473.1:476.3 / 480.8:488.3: -0.349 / 8.05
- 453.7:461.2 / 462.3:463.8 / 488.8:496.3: -0.022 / 8.46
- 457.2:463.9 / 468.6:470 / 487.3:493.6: 0.033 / 8.78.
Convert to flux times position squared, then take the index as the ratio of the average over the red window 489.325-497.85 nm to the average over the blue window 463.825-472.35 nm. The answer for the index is 1.25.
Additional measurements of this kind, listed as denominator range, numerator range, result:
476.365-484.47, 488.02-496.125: 1.38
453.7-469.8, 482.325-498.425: 1.16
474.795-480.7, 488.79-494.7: 1.41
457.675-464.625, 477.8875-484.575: 0.96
